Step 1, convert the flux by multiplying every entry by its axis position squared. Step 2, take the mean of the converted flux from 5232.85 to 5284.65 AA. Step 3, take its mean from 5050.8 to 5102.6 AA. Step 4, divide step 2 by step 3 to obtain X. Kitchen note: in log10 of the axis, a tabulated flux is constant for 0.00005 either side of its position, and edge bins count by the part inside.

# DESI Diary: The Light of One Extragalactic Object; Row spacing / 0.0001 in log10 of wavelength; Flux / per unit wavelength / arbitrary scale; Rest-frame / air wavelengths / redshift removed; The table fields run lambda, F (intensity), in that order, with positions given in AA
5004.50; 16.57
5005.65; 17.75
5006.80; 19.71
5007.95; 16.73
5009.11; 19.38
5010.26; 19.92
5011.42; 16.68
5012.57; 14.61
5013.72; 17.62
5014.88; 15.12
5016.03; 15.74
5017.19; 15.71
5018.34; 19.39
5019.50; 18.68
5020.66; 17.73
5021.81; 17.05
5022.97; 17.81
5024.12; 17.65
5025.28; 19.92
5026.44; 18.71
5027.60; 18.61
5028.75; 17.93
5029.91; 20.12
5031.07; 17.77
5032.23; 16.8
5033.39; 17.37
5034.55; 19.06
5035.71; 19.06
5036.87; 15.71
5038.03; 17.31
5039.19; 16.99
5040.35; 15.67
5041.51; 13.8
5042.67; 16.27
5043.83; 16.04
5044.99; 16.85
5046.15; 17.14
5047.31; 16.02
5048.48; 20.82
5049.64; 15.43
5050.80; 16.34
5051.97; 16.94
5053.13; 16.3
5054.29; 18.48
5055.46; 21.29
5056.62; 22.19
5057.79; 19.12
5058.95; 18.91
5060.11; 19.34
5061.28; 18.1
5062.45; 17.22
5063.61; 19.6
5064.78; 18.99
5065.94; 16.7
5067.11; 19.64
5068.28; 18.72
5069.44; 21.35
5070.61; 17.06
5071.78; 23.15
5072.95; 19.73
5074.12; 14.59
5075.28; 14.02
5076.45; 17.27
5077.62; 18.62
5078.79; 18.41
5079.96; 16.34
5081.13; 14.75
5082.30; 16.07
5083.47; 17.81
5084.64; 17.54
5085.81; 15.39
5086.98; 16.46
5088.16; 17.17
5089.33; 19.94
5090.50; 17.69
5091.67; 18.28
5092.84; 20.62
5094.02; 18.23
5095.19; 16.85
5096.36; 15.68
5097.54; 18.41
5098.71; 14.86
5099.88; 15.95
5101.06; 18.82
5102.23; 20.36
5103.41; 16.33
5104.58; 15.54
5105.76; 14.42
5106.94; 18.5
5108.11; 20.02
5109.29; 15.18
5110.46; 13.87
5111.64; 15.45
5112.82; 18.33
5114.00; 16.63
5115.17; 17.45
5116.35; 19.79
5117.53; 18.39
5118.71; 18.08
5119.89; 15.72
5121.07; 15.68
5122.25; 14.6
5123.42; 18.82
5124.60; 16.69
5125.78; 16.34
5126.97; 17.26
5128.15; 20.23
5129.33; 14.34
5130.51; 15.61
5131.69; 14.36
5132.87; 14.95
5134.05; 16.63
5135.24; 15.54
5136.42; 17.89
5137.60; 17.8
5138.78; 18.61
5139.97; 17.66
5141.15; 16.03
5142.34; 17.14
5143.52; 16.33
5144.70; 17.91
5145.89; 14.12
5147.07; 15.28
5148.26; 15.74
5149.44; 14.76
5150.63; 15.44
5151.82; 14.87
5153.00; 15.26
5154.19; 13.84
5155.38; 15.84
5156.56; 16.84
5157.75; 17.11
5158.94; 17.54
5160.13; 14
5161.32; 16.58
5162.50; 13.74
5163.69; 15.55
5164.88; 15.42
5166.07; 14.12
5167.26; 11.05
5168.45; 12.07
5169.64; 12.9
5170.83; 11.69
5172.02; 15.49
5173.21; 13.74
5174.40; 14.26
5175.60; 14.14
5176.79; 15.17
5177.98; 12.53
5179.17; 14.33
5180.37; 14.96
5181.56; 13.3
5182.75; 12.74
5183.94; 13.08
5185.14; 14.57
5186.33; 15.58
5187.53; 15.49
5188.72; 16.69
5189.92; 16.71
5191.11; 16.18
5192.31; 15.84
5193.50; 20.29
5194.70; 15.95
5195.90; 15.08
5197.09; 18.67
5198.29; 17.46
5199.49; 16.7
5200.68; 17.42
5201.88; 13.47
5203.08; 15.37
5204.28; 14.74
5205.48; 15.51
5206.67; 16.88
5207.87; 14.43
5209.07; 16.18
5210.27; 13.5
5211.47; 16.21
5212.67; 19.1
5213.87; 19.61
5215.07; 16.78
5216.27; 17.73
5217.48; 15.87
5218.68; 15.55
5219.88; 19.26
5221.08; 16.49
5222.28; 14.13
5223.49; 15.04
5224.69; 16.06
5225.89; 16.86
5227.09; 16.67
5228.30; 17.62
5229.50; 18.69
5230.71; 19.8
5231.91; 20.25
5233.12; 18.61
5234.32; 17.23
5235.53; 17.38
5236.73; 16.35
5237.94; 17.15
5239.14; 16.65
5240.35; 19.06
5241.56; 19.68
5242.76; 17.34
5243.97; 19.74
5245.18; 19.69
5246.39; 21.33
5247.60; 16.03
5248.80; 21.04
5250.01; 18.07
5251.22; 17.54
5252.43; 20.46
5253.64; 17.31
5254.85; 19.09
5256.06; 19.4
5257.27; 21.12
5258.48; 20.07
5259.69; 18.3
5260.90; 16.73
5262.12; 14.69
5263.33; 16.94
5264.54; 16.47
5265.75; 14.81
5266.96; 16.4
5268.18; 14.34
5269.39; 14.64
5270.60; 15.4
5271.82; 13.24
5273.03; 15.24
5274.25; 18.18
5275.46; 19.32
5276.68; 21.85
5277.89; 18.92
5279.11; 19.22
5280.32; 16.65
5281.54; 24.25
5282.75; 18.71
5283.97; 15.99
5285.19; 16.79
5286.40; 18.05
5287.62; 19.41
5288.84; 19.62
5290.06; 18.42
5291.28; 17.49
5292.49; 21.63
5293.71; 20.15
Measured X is 1.1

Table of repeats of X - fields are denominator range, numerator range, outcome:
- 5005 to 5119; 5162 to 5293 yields 1.02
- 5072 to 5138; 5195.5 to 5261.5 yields 1.08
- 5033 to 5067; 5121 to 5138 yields 0.96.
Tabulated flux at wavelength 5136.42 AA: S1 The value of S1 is 17.89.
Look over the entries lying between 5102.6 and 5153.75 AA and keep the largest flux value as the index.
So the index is 20.23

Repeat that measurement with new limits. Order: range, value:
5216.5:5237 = 20.25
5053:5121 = 23.15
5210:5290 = 24.25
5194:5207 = 18.67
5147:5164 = 17.54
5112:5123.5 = 19.79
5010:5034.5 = 20.12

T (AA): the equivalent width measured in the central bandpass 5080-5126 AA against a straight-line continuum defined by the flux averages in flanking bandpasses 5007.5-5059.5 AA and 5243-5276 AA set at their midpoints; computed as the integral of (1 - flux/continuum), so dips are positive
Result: 1.36 AA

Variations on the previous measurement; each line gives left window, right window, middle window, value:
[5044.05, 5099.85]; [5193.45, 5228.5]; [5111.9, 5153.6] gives 1.6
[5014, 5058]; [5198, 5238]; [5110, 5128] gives 0.2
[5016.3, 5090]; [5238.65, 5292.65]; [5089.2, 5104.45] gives 0.1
